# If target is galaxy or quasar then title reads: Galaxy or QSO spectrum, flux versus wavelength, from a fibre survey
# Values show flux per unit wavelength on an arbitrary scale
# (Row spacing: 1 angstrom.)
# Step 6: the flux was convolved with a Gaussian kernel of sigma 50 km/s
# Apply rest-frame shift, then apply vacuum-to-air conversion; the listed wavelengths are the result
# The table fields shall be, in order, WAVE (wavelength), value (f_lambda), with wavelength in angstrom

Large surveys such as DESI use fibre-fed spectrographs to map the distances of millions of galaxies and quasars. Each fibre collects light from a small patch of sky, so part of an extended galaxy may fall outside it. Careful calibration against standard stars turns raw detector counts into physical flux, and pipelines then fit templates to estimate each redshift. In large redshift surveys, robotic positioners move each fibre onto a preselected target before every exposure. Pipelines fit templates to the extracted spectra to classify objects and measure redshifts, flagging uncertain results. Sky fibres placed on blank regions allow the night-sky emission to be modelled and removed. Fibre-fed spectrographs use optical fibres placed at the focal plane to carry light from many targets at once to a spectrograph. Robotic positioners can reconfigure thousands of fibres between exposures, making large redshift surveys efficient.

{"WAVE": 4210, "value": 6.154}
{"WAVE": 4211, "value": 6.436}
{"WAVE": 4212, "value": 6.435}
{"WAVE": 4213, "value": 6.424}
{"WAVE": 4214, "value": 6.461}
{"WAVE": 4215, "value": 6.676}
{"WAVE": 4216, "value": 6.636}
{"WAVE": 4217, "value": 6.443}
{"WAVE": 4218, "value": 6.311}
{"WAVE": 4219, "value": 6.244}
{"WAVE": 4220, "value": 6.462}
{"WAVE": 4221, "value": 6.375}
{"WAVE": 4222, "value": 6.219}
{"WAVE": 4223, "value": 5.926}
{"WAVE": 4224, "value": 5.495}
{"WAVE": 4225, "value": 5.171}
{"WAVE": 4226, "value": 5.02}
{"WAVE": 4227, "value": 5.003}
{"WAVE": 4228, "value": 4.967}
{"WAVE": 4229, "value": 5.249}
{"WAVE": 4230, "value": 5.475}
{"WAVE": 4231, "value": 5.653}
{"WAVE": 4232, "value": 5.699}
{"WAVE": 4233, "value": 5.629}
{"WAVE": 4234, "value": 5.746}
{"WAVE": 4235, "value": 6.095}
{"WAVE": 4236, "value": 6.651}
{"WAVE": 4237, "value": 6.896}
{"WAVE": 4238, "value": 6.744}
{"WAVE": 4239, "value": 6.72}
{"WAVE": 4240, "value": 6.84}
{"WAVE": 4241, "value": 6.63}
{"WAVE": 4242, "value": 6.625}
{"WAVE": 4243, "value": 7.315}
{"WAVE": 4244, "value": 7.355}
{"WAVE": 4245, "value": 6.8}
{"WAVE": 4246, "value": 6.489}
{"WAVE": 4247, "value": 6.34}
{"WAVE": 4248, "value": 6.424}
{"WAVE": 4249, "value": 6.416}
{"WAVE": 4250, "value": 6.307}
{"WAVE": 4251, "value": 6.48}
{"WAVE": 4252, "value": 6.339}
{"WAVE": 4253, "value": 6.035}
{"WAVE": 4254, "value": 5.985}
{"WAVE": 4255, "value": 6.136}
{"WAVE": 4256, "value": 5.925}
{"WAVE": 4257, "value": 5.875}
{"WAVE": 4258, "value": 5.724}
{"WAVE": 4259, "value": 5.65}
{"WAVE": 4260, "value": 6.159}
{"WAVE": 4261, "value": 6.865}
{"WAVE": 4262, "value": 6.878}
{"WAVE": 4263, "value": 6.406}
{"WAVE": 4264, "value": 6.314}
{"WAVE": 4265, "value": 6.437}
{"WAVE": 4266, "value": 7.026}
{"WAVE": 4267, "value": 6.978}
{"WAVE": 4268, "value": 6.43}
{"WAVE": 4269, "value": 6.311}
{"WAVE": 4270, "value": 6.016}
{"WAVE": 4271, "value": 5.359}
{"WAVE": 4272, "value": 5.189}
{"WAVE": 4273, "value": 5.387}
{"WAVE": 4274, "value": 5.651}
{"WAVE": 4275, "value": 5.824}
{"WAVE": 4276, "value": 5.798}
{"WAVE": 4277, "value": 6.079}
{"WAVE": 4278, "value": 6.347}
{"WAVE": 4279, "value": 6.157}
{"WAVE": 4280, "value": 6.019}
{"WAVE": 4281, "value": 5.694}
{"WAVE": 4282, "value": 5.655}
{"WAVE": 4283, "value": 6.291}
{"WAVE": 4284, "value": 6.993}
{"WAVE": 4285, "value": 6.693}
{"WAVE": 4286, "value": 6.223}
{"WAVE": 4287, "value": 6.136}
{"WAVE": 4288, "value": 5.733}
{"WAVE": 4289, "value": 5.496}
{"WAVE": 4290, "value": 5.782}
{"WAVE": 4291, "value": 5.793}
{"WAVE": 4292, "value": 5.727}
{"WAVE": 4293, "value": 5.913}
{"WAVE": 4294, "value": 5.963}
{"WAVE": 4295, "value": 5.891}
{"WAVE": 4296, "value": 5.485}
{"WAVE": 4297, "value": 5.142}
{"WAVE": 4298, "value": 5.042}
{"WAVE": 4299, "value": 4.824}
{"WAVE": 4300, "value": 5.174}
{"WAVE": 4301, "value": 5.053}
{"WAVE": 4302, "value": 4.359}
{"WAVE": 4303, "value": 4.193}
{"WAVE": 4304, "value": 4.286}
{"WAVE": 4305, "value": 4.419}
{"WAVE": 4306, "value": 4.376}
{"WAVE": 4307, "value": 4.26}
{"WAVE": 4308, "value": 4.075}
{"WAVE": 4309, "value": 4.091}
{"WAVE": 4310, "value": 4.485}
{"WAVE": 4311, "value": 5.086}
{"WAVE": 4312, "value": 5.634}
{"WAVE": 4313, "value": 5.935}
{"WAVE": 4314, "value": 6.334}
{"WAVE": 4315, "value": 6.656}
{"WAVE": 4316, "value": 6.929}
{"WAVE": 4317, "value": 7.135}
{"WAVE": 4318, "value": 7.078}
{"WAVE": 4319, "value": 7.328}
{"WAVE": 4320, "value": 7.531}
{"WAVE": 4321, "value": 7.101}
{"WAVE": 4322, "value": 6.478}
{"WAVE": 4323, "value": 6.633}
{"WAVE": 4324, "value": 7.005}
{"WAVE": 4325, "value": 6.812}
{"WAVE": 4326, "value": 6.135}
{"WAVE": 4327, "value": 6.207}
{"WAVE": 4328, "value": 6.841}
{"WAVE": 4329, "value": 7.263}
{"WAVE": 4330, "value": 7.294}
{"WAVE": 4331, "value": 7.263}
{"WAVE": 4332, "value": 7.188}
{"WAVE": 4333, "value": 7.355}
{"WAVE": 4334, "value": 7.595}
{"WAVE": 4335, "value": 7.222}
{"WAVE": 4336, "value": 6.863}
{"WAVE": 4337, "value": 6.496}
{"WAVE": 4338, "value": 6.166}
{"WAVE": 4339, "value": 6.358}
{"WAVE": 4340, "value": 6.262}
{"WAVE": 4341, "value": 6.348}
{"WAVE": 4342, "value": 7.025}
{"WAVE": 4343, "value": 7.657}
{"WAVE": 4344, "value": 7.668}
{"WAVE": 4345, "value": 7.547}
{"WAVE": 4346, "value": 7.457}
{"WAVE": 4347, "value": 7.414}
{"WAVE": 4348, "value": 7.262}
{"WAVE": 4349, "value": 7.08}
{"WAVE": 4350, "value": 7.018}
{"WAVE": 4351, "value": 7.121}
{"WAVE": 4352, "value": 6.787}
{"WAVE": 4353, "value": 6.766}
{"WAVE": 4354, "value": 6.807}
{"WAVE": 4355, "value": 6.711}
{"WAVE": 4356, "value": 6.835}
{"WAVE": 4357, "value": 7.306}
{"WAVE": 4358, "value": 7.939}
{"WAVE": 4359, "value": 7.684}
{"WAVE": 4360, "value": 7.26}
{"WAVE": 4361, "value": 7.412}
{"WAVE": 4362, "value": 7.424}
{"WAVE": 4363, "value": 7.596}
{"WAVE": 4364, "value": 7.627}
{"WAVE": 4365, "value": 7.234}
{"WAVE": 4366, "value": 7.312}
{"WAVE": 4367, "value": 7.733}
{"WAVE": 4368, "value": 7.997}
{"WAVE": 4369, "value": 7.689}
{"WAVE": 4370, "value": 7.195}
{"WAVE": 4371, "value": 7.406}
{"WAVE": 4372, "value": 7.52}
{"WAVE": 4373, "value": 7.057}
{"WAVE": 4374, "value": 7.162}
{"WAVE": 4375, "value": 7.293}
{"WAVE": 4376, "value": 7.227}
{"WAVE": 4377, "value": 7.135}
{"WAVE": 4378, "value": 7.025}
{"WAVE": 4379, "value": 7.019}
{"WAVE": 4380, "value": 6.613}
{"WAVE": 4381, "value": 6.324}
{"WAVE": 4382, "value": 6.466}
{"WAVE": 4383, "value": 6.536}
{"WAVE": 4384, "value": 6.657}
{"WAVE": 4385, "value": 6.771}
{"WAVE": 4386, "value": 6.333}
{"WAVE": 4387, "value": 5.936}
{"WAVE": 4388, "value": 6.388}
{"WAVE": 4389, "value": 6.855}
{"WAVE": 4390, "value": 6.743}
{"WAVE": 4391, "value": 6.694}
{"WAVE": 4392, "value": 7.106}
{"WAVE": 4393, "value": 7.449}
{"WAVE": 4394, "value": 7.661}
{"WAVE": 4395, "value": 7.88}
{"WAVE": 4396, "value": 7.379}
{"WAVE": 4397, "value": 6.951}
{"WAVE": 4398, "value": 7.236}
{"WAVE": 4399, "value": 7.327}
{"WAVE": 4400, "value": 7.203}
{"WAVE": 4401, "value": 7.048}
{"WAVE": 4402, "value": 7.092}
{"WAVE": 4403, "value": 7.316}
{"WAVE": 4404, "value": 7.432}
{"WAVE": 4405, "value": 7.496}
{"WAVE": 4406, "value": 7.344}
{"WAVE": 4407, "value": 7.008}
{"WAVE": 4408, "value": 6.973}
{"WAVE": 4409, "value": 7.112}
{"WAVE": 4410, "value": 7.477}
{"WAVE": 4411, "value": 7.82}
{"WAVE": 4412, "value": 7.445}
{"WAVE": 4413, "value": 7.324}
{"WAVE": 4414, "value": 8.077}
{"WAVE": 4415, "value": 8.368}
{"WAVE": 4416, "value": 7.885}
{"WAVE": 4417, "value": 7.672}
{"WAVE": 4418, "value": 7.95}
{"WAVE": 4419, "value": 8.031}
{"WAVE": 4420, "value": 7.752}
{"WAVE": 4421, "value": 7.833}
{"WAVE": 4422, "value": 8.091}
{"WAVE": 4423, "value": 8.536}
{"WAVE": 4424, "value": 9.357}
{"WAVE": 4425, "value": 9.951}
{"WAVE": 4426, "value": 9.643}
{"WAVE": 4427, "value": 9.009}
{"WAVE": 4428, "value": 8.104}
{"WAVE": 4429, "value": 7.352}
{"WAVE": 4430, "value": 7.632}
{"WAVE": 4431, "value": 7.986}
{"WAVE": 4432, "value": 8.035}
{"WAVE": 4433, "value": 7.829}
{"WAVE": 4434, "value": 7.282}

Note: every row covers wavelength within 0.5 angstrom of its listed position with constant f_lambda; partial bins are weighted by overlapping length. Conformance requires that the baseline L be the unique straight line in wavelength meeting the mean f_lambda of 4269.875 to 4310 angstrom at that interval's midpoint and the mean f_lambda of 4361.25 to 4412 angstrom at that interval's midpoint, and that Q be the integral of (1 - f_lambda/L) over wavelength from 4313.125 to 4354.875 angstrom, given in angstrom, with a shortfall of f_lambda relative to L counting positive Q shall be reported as -4.9 angstrom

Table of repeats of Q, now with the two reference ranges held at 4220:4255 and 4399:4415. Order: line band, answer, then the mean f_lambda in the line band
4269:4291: 1.8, 5.94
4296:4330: 4.7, 5.77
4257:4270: -0.1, 6.39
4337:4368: -0.8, 7.16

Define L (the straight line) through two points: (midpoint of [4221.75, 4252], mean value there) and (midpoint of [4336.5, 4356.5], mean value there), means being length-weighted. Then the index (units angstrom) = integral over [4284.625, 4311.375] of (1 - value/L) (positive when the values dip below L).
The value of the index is 5.7 angstrom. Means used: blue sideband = 6.15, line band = 5.17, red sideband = 6.94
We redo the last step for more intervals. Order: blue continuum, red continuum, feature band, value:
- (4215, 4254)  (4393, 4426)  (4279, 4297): 1.9 angstrom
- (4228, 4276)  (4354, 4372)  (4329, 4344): 0.3 angstrom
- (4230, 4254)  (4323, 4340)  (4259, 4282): 1.5 angstrom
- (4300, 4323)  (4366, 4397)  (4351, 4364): -1.3 angstrom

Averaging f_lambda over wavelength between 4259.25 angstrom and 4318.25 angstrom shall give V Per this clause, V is 5.75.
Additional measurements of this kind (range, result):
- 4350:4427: 7.37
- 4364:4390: 7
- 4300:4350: 6.35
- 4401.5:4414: 7.35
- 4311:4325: 6.69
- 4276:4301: 5.83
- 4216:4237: 5.84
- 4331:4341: 6.83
